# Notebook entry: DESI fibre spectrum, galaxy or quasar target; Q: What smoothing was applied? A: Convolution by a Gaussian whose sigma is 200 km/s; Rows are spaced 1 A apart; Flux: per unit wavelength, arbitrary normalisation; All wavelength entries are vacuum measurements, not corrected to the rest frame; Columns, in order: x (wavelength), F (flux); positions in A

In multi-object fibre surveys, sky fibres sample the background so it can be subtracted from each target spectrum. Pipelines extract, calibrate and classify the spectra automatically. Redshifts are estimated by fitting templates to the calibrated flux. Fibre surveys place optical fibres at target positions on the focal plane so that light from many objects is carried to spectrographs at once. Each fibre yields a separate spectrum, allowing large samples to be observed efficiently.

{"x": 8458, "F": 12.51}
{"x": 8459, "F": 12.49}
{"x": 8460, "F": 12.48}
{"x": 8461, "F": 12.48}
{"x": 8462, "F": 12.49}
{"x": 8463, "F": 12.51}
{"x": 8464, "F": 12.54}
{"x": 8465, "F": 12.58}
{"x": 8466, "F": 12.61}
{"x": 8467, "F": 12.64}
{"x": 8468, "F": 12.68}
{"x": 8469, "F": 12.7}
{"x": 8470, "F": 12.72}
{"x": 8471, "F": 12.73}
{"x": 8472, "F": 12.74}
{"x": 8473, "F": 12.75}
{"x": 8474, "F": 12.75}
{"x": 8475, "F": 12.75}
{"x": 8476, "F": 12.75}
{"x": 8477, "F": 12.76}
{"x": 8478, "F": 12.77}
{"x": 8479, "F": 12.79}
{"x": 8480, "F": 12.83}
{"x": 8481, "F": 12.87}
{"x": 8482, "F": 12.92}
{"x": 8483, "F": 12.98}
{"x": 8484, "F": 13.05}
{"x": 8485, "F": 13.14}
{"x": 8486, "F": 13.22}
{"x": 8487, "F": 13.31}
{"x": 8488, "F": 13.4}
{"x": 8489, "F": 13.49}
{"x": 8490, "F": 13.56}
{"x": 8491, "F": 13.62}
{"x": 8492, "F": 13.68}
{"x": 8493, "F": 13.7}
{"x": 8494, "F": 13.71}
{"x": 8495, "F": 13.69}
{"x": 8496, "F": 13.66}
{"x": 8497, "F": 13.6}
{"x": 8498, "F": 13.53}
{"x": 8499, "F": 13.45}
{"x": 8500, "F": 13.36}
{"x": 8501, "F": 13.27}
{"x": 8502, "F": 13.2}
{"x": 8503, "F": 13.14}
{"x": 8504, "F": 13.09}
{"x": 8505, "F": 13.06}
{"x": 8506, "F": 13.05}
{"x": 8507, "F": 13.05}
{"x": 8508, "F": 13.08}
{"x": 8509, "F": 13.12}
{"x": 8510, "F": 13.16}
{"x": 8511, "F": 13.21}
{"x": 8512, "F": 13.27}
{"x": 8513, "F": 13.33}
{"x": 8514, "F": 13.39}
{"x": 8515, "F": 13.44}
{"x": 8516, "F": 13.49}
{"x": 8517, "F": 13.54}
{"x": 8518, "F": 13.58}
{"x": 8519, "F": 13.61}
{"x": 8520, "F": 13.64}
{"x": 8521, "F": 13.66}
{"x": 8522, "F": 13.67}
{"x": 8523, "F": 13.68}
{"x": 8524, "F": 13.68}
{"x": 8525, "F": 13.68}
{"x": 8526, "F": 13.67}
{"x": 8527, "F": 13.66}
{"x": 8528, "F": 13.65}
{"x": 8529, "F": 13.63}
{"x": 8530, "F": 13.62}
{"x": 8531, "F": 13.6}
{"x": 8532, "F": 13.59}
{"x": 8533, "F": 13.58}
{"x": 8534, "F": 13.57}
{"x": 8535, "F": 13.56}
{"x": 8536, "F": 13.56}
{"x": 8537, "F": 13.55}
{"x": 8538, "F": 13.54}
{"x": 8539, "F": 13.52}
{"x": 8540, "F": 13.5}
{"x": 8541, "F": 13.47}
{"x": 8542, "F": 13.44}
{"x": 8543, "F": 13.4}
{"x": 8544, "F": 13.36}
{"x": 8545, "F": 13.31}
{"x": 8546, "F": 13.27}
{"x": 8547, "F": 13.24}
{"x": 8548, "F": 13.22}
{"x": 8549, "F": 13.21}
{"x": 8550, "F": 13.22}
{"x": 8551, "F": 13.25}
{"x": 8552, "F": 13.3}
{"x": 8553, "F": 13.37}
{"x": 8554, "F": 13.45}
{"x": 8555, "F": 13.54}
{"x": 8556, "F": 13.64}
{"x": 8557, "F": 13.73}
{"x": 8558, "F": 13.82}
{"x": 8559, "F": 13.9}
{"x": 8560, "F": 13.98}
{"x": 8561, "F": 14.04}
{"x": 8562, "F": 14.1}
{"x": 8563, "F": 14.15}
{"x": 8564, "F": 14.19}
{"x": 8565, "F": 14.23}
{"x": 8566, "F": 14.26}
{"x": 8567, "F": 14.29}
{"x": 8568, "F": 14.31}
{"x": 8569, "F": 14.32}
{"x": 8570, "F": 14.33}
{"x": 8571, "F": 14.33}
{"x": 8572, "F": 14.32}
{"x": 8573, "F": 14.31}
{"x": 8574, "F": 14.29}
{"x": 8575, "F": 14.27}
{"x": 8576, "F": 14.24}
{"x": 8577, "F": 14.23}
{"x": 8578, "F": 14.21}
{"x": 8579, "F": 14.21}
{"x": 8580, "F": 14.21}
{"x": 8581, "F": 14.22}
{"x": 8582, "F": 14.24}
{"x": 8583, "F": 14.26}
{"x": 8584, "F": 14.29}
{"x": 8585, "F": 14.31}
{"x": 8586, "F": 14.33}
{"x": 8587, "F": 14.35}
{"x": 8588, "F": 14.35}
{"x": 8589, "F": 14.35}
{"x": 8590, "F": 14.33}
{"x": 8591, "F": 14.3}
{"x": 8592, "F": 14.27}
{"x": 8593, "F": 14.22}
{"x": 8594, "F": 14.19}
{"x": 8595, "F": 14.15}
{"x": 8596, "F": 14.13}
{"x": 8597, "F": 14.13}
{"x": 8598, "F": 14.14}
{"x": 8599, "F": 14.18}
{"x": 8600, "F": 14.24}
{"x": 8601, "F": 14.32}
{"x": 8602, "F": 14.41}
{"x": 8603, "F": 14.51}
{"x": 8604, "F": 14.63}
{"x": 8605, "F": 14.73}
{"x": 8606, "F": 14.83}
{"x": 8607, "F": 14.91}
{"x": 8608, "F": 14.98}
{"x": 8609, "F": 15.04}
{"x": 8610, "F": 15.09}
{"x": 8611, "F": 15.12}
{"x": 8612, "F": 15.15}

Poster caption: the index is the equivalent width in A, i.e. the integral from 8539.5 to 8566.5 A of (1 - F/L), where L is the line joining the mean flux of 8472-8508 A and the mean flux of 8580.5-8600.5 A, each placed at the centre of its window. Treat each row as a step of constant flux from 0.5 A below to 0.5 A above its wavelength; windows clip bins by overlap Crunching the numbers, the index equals 0.47 A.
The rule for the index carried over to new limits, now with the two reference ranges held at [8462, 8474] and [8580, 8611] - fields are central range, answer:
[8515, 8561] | 0.3 A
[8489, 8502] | -0.5 A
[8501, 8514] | 0.0 A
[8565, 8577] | -0.2 A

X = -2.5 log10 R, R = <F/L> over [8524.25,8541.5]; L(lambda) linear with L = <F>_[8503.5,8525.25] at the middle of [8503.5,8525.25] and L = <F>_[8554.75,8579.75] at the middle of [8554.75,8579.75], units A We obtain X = 0.005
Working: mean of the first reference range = 13.4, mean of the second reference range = 14.1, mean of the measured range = 13.6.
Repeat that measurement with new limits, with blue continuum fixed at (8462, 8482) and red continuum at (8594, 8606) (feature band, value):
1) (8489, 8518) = -0.022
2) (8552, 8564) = 0.001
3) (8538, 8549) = 0.020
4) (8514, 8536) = -0.018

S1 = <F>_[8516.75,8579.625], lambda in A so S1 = 13.8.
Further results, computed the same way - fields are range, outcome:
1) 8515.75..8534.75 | 13.6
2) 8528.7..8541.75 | 13.6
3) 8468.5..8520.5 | 13.2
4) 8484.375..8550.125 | 13.4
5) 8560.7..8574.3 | 14.3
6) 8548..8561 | 13.5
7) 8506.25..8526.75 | 13.4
